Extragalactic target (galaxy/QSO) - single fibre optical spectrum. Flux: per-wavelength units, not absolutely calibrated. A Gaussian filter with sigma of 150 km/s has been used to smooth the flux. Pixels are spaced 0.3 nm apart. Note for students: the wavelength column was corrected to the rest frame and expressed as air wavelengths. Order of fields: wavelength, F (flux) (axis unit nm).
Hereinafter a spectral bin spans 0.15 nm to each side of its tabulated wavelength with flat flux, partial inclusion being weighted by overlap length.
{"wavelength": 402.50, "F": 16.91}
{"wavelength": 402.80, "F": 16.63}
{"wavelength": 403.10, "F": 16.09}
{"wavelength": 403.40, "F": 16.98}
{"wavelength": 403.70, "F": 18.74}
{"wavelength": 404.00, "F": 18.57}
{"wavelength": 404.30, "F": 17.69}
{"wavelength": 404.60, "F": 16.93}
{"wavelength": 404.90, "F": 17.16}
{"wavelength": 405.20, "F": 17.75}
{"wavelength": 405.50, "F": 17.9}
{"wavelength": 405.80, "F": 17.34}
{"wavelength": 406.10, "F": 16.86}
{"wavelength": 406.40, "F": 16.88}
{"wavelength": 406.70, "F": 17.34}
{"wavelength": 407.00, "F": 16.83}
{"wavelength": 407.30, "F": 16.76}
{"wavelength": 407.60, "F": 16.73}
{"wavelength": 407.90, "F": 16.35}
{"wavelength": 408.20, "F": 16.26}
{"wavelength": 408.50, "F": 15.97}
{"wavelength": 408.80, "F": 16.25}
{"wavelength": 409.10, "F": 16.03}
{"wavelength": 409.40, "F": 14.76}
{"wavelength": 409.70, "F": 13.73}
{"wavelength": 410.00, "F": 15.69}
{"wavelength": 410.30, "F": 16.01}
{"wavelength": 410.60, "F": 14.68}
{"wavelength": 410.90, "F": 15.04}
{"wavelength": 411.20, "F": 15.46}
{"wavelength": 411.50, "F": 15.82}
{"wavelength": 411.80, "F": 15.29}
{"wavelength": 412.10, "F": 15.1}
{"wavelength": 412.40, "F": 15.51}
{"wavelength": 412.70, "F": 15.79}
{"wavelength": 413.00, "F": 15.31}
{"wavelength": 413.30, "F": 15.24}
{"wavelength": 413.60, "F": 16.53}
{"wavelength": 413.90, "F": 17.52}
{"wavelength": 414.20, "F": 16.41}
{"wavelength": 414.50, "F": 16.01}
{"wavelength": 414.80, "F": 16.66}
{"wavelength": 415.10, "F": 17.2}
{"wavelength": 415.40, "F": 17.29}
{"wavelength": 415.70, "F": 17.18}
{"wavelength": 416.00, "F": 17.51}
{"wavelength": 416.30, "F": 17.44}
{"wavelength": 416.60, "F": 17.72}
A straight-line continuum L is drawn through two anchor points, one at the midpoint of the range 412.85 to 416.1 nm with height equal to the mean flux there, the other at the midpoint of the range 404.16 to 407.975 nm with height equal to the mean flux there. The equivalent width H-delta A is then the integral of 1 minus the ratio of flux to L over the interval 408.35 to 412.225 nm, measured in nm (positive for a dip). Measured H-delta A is 0.34 nm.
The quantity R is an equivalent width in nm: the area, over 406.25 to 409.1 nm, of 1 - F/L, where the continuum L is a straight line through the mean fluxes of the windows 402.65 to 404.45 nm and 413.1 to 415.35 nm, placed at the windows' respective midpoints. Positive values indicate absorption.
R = 0.087 nm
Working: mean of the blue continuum 17.5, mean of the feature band 16.6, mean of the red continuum 16.5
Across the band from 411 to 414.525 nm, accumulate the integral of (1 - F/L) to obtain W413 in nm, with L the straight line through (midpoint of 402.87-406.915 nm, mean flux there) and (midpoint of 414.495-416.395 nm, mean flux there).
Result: 0.28 nm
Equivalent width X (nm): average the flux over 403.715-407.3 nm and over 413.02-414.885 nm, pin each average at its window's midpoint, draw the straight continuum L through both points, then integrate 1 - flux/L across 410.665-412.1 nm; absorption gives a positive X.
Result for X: 0.11 nm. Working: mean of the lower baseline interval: 17.4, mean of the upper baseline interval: 16.3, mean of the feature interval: 15.3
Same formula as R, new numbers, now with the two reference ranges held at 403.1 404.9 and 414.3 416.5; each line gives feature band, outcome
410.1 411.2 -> 0.126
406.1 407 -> 0.023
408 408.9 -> 0.063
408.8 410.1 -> 0.162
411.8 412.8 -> 0.103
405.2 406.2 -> 0.003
